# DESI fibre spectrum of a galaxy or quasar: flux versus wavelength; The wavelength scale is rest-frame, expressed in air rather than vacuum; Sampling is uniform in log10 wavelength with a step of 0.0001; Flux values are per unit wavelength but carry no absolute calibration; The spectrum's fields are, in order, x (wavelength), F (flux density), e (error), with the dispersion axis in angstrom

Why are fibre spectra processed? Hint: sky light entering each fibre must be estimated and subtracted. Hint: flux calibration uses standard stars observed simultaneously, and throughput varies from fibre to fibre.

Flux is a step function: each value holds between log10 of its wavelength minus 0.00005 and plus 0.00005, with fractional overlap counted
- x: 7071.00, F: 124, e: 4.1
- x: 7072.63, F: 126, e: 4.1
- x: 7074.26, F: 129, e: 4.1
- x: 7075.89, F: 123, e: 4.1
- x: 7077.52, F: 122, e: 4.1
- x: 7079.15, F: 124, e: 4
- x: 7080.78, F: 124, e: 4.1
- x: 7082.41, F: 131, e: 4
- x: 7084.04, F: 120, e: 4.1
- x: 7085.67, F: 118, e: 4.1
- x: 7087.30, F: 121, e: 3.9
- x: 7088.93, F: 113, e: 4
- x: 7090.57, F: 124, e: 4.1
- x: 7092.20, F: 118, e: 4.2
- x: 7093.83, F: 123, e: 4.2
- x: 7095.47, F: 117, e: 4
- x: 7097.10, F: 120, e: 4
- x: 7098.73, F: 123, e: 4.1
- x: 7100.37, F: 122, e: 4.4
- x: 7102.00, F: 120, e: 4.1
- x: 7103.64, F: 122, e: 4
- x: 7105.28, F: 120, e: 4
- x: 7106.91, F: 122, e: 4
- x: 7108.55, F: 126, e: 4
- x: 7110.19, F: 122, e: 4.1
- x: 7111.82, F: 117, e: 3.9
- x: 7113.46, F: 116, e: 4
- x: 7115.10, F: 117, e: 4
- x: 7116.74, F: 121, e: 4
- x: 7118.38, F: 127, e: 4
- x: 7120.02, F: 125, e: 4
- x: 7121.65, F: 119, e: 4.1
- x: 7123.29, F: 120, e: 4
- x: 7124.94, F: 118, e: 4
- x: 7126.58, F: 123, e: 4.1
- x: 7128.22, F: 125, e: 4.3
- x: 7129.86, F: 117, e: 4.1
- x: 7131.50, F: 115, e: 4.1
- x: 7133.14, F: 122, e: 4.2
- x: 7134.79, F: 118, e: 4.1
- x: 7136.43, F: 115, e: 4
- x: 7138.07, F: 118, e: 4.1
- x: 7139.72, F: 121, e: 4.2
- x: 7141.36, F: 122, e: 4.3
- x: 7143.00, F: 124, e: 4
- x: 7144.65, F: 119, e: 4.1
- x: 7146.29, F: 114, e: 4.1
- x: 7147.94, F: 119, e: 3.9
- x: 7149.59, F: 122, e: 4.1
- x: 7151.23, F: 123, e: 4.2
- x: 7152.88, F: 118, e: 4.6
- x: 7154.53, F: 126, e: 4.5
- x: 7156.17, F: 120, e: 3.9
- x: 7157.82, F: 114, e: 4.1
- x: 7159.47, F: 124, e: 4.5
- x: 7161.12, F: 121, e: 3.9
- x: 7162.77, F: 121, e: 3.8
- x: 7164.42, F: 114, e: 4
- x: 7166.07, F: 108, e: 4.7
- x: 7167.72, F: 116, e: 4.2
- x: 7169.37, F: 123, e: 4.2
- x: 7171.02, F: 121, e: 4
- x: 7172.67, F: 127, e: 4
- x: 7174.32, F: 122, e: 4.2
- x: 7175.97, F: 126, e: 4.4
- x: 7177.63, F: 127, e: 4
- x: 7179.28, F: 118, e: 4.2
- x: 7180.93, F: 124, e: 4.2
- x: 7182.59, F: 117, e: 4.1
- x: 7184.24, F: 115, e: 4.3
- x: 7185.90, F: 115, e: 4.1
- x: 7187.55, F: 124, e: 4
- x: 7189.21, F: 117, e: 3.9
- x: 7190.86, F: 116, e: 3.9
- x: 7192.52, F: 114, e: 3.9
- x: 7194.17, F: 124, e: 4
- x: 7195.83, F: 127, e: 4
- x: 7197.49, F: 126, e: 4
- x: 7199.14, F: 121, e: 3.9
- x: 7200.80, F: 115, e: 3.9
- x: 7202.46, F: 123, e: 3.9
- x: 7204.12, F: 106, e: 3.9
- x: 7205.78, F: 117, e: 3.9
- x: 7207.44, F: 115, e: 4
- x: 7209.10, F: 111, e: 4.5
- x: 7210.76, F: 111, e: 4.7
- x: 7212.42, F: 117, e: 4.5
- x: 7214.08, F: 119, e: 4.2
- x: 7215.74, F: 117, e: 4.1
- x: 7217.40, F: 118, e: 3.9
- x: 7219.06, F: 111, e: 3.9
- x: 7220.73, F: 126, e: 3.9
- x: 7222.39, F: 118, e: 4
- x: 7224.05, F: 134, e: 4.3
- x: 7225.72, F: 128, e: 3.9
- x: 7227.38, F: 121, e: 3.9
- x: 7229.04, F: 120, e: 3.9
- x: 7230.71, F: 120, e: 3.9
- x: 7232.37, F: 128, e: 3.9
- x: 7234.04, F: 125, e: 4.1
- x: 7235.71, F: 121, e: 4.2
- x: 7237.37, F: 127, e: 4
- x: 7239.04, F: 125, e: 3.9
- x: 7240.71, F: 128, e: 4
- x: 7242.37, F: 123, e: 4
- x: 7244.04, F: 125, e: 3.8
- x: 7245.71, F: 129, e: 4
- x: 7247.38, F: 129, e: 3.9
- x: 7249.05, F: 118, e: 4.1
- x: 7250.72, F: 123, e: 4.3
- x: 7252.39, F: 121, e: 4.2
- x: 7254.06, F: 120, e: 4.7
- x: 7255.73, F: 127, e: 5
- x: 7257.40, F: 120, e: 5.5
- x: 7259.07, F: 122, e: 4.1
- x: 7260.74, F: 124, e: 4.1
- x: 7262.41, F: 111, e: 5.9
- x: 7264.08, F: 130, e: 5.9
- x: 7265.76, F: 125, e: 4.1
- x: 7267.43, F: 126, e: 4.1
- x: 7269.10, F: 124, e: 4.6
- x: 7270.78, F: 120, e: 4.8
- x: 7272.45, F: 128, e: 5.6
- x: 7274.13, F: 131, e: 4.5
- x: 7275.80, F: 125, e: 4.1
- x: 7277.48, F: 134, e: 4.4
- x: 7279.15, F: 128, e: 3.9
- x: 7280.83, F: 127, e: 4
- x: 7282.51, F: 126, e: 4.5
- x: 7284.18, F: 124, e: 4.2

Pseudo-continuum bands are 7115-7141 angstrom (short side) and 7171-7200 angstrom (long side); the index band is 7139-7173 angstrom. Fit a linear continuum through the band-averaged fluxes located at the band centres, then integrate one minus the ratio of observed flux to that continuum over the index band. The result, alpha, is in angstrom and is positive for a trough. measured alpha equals 0.3 angstrom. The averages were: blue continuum 120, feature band 120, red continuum 121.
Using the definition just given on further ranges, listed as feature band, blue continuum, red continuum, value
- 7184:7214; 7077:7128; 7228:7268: 1.3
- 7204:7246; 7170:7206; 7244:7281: 0.5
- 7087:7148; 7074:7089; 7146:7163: 0.7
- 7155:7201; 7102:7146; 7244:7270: 0.6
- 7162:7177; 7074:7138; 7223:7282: 0.3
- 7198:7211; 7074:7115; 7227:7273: 0.8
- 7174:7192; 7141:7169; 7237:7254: 0.1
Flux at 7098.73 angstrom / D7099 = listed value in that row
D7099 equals 123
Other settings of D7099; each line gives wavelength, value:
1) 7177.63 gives 127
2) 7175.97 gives 126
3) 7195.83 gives 127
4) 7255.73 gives 127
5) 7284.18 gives 124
